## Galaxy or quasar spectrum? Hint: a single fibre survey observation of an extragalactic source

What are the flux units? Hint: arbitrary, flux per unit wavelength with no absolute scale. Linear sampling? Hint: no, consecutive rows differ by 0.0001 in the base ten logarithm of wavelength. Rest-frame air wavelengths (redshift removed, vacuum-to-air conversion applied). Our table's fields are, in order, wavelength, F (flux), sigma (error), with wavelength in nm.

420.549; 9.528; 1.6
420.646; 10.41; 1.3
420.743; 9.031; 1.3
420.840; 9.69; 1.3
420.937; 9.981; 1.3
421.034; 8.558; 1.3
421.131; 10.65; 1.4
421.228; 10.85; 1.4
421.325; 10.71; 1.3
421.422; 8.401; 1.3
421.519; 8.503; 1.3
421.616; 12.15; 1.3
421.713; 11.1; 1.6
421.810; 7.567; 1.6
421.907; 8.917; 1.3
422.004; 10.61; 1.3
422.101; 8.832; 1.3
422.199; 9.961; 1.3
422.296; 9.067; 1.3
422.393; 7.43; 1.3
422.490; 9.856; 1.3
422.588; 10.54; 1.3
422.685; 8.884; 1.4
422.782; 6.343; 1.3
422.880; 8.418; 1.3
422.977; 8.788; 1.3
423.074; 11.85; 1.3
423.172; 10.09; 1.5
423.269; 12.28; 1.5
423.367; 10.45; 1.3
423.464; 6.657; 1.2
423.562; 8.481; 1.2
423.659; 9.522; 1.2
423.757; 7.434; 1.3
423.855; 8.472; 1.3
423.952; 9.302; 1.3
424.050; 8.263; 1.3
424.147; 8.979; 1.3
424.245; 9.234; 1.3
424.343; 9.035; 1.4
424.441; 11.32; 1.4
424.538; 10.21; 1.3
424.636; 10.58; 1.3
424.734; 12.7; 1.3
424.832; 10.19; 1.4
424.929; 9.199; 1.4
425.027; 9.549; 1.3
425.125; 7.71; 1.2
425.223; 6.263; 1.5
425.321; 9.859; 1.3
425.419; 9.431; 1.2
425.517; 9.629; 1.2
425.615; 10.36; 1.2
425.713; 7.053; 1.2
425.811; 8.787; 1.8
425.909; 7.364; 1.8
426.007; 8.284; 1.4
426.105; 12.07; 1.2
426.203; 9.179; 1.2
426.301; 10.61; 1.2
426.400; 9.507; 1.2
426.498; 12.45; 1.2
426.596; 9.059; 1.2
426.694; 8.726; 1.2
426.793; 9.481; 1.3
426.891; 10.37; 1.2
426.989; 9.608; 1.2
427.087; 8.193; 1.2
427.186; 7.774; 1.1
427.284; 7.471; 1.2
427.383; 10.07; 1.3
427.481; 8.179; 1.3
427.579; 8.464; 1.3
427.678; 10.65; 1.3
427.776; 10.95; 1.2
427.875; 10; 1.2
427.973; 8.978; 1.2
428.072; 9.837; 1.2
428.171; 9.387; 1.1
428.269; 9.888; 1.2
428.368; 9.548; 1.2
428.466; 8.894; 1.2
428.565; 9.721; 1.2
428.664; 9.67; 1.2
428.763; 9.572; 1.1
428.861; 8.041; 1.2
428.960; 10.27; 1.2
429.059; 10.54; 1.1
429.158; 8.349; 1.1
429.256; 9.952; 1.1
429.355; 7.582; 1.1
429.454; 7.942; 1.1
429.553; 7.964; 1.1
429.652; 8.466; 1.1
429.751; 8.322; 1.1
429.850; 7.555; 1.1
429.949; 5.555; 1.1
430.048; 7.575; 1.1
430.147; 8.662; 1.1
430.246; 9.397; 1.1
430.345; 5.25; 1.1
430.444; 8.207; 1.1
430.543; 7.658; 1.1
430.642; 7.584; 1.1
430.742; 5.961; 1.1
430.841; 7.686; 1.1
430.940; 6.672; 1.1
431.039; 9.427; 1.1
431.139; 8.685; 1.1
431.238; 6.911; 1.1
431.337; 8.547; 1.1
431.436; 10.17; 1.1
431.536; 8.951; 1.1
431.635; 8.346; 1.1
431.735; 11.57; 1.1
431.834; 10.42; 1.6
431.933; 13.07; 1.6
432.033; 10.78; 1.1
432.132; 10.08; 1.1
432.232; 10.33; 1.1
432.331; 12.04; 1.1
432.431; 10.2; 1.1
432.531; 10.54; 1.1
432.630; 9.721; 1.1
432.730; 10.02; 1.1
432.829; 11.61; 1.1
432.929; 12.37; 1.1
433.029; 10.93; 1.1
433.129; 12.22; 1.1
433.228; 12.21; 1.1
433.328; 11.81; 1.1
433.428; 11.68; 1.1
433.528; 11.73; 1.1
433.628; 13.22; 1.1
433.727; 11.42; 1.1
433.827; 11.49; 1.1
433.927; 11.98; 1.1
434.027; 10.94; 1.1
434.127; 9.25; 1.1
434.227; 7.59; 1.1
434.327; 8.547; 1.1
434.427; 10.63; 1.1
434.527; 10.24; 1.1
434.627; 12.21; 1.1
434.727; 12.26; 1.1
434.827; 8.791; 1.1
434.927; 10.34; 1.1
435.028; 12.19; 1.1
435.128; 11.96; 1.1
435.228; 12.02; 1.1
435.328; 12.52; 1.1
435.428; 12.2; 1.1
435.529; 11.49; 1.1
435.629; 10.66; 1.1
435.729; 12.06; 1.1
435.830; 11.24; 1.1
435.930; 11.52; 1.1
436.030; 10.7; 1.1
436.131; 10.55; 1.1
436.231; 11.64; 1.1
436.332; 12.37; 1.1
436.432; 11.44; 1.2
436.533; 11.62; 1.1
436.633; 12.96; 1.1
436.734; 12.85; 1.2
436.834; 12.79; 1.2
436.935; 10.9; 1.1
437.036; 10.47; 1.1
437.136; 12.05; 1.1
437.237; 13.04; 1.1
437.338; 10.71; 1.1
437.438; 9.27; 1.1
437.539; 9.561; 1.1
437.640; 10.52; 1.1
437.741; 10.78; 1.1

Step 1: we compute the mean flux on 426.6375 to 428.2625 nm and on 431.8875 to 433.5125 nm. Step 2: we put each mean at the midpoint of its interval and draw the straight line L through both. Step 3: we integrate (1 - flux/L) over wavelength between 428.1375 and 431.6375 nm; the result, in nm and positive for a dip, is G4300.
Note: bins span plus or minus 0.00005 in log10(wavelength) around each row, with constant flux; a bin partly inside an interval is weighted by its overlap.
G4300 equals 0.60 nm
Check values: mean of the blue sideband 9.28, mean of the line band 8.41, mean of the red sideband 11.2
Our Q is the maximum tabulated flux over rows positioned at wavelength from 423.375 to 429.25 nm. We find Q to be 12.7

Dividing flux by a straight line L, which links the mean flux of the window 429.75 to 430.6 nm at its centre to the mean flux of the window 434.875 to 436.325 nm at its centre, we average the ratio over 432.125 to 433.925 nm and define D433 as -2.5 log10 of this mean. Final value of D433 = -0.18 mag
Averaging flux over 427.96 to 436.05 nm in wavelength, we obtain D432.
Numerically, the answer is 9.92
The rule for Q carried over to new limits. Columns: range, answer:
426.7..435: 13.22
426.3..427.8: 12.45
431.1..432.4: 13.07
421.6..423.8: 12.28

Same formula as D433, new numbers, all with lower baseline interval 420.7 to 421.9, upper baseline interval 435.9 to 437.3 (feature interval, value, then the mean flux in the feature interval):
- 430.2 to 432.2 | 0.25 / 8.78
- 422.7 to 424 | 0.11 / 9.08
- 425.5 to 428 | 0.12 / 9.36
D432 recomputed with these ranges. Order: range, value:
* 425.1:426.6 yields 9.26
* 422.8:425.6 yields 9.4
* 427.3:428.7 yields 9.53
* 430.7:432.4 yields 9.42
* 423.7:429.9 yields 9.24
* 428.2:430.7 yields 8.48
